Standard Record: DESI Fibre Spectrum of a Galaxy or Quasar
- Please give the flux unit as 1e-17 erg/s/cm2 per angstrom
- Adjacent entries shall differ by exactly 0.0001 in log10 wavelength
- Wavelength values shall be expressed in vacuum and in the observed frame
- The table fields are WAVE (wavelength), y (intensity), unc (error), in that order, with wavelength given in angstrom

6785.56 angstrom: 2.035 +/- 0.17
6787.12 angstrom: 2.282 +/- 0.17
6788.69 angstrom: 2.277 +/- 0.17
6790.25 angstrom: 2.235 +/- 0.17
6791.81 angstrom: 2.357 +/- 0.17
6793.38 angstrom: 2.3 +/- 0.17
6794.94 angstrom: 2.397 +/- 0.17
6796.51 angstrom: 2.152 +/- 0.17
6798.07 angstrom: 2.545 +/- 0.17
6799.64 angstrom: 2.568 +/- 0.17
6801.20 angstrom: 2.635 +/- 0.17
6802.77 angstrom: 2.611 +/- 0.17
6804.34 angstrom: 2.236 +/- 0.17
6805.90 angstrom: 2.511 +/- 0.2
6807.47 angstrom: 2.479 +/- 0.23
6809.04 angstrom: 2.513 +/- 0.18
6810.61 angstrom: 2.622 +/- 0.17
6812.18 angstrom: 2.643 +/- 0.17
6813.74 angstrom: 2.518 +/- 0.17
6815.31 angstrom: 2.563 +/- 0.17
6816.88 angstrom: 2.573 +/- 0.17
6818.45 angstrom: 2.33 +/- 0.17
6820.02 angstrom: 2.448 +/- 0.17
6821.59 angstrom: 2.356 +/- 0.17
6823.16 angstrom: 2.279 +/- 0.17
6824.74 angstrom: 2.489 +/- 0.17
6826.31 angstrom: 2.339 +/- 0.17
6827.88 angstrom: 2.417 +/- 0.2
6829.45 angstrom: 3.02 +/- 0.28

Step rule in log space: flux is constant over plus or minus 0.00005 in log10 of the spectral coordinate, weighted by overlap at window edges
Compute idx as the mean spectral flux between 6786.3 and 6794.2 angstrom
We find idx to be 2.29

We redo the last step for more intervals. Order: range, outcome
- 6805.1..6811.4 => 2.53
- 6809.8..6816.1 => 2.59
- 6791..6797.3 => 2.3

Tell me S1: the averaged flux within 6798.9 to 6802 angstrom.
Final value 2.6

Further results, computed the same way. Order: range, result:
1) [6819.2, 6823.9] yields 2.36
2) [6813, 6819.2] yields 2.5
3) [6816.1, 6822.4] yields 2.43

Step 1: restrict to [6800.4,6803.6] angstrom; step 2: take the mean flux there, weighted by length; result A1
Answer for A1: 2.62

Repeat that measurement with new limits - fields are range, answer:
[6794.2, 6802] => 2.46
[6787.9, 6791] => 2.25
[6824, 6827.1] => 2.42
